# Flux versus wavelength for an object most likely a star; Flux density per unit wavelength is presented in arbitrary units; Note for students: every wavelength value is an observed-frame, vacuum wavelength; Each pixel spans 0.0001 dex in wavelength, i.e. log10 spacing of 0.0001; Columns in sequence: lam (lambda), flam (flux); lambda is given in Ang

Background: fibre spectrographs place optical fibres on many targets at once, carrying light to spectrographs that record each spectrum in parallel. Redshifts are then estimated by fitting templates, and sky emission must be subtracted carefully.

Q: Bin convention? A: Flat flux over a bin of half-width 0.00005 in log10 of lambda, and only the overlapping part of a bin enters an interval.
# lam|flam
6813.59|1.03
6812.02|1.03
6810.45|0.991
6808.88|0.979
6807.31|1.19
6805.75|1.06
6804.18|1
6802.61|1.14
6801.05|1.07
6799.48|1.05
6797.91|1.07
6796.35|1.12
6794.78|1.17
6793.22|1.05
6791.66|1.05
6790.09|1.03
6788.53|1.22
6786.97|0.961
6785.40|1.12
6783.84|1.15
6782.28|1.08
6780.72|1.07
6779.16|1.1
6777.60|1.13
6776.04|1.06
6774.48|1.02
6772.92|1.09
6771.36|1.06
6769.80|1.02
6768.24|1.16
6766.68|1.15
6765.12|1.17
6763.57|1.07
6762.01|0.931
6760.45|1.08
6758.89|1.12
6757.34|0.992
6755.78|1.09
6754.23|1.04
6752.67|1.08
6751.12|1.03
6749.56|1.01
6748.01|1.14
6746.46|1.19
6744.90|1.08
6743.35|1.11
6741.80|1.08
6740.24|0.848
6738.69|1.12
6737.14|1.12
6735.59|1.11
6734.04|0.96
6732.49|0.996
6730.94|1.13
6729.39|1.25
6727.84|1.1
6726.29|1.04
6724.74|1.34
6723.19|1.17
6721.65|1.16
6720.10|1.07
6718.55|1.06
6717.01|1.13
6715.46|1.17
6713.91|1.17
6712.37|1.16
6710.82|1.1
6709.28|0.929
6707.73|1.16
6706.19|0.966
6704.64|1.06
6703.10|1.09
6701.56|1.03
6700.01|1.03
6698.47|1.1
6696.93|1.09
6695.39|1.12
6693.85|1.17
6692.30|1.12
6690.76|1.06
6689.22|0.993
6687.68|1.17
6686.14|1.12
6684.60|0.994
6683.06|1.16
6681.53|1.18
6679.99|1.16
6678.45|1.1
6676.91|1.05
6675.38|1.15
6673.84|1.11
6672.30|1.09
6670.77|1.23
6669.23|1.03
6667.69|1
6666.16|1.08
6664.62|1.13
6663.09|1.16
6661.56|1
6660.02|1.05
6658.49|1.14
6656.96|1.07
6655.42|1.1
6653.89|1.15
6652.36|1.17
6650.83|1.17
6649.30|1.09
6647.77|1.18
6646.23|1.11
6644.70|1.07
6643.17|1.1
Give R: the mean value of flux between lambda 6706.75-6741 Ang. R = 1.1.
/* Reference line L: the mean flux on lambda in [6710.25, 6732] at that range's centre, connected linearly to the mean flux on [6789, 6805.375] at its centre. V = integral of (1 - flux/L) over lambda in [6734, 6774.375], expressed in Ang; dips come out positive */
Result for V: 1.6 Ang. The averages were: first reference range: 1.14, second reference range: 1.08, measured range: 1.07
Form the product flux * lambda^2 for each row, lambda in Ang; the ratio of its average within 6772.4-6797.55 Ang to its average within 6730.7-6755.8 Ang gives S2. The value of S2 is 1.04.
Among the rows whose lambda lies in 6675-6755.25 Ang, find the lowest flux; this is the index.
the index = 0.848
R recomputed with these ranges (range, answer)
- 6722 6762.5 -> 1.08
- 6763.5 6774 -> 1.1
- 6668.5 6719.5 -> 1.1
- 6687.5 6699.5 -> 1.1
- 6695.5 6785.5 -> 1.09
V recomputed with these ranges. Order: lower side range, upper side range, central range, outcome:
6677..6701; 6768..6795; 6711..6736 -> -0.7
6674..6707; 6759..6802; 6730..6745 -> 0.4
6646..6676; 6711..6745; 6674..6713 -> 0.7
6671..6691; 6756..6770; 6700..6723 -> 0.2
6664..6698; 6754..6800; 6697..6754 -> 0.2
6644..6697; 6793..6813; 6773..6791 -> -0.1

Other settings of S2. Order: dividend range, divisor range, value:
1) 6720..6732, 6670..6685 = 1.04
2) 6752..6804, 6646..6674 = 1.01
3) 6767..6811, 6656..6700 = 1.01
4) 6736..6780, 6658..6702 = 1.00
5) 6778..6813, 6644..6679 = 1.01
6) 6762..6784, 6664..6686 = 1.01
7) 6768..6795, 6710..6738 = 0.98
